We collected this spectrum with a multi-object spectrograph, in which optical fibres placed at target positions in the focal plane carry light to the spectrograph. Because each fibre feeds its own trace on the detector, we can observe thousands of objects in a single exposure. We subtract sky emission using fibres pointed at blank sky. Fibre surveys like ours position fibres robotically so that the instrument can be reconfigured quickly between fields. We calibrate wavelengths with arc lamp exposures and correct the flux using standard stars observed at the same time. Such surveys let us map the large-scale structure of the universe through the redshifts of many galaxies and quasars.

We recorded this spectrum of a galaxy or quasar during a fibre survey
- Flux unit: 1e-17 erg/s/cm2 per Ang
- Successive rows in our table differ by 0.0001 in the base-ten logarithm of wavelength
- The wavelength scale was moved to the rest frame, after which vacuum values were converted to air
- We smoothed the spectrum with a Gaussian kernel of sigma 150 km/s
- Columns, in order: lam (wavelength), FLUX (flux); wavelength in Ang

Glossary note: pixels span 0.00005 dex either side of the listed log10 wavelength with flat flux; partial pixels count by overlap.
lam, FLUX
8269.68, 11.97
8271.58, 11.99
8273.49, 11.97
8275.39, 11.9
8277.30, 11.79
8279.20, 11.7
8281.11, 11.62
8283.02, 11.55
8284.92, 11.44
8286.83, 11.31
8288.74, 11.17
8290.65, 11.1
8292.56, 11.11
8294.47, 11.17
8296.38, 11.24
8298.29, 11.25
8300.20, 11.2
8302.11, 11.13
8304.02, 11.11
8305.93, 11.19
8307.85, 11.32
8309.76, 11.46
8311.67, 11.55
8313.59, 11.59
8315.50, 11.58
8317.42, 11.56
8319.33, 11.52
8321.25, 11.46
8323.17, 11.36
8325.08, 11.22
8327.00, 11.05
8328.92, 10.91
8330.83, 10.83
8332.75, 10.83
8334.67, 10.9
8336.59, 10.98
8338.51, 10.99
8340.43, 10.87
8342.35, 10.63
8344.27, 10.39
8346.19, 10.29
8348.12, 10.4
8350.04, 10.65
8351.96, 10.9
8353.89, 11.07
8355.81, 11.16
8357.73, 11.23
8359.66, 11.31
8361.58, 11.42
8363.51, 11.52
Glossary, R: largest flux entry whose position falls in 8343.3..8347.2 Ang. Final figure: 10.39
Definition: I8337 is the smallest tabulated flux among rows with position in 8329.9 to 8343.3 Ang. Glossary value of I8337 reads 10.63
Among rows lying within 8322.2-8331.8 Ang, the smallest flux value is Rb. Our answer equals 10.83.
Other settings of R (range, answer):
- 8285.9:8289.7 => 11.31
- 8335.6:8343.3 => 10.99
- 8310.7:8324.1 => 11.59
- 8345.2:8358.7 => 11.23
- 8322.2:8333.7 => 11.36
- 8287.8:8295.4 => 11.17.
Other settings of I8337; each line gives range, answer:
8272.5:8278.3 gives 11.79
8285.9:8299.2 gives 11.1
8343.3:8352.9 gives 10.29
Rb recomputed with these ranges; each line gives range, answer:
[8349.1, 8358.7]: 10.65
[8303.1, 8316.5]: 11.11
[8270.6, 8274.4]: 11.97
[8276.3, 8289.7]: 11.17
